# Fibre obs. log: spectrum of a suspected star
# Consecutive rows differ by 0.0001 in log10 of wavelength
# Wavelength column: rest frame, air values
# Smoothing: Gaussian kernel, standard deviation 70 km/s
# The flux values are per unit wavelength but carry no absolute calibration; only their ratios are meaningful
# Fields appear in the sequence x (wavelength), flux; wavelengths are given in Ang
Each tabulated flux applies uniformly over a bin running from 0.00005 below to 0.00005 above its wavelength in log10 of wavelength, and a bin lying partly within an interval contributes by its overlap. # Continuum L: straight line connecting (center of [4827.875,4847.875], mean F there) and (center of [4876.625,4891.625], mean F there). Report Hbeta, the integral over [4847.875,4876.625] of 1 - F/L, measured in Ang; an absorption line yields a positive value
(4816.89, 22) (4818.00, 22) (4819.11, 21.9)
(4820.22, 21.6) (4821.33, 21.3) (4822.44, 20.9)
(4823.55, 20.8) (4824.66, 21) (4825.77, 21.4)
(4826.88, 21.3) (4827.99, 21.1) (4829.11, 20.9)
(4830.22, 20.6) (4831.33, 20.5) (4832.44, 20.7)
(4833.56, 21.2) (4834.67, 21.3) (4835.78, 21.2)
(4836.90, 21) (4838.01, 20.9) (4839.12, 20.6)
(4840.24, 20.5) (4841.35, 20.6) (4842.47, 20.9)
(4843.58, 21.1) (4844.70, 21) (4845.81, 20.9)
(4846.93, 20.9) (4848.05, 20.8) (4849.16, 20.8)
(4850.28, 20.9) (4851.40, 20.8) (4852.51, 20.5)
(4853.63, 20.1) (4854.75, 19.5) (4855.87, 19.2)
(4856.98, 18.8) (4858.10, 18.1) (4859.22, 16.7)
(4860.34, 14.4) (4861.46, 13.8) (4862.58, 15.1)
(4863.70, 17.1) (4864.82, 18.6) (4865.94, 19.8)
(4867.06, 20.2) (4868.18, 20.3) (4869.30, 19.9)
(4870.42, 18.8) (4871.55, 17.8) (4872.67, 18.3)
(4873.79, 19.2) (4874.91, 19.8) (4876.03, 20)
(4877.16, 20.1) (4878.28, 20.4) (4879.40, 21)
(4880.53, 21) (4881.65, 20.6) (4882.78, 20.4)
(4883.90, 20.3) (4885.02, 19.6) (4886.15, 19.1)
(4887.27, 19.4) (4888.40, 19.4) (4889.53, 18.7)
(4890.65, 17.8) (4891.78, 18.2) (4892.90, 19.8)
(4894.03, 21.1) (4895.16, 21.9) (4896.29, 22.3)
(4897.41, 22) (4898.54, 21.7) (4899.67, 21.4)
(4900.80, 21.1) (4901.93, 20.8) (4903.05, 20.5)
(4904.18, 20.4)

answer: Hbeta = 2.1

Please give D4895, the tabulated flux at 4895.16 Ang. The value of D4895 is 21.9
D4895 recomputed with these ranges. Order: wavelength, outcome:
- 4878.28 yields 20.4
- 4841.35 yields 20.6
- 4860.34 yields 14.4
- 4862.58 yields 15.1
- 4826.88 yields 21.3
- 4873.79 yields 19.2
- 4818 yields 22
